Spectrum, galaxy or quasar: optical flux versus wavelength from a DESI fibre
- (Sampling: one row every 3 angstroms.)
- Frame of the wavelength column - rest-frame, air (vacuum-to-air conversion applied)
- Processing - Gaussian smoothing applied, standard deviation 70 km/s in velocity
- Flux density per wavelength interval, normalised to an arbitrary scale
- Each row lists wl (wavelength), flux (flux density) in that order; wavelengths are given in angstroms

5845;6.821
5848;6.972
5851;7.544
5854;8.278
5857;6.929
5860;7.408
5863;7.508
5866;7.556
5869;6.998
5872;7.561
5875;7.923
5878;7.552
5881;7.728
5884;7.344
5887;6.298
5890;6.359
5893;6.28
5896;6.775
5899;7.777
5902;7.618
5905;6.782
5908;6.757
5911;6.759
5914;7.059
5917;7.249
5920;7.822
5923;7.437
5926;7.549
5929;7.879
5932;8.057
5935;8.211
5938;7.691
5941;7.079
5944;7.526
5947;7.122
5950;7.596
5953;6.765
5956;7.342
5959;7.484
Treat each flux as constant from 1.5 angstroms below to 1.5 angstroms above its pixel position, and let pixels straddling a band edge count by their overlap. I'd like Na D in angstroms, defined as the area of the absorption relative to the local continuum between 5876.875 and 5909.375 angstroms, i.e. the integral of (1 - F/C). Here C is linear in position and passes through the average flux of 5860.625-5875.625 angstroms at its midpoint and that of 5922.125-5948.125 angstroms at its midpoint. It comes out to 2.2 angstroms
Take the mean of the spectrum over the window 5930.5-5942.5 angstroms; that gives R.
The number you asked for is 7.76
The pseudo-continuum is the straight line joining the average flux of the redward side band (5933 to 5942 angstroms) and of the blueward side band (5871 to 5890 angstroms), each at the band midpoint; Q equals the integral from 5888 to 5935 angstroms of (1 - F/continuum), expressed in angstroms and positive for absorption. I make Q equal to 1.9 angstroms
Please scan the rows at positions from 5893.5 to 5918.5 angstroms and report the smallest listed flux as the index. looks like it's 6.757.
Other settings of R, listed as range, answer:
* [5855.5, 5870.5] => 7.28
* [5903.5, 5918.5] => 6.92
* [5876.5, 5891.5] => 7.06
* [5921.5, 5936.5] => 7.83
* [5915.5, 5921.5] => 7.54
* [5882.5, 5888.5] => 6.82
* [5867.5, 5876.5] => 7.49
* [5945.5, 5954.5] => 7.16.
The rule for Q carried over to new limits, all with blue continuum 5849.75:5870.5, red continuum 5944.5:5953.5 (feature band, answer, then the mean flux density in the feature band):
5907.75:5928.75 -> 0.1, 7.3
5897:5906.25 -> 0.0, 7.38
